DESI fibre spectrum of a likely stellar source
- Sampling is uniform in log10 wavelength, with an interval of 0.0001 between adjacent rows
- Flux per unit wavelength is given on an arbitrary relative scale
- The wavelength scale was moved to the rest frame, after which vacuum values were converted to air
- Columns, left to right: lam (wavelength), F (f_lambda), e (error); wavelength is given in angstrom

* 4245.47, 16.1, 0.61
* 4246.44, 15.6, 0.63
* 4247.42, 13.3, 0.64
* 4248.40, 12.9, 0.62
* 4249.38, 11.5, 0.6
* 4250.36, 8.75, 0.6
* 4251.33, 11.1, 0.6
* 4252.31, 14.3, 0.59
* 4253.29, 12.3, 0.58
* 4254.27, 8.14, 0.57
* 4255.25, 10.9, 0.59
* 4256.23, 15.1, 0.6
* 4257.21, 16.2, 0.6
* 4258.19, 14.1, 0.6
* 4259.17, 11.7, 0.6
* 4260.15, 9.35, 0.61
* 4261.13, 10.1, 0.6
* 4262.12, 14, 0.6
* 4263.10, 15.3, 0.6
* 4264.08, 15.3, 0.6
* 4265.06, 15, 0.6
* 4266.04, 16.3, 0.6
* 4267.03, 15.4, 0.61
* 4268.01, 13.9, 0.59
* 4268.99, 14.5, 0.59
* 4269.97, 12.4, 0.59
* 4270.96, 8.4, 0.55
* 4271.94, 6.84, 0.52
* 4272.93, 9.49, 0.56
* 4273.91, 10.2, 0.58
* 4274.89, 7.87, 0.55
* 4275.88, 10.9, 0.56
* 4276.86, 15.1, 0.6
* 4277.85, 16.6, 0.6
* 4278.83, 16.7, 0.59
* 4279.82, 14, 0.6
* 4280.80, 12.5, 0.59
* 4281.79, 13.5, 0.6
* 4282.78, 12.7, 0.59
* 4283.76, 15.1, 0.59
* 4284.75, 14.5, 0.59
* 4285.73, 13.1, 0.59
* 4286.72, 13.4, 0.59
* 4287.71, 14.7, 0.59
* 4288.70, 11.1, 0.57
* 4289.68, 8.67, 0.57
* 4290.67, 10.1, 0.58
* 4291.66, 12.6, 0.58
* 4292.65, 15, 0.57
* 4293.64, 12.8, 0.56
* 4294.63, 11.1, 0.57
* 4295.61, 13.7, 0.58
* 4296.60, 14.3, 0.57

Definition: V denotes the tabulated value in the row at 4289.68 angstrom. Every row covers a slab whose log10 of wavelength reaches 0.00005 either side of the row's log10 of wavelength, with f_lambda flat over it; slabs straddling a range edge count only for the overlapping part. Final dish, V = 8.67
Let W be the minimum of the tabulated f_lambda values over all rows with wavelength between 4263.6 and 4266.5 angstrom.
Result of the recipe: 15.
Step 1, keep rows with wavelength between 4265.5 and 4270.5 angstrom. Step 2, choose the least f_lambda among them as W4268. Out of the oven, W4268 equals 12.4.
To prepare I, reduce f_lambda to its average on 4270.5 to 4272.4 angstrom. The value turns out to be 7.63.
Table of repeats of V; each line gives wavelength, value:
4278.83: 16.7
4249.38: 11.5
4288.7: 11.1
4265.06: 15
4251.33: 11.1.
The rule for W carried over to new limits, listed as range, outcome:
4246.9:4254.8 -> 8.14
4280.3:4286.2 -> 12.5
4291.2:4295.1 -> 11.1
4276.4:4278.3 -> 15.1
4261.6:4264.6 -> 14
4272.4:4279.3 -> 7.87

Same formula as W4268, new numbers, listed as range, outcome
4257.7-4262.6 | 9.35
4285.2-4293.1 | 8.67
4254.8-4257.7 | 10.9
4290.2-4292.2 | 10.1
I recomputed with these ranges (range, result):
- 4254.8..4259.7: 13.6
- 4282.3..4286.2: 13.9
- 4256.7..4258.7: 15.1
